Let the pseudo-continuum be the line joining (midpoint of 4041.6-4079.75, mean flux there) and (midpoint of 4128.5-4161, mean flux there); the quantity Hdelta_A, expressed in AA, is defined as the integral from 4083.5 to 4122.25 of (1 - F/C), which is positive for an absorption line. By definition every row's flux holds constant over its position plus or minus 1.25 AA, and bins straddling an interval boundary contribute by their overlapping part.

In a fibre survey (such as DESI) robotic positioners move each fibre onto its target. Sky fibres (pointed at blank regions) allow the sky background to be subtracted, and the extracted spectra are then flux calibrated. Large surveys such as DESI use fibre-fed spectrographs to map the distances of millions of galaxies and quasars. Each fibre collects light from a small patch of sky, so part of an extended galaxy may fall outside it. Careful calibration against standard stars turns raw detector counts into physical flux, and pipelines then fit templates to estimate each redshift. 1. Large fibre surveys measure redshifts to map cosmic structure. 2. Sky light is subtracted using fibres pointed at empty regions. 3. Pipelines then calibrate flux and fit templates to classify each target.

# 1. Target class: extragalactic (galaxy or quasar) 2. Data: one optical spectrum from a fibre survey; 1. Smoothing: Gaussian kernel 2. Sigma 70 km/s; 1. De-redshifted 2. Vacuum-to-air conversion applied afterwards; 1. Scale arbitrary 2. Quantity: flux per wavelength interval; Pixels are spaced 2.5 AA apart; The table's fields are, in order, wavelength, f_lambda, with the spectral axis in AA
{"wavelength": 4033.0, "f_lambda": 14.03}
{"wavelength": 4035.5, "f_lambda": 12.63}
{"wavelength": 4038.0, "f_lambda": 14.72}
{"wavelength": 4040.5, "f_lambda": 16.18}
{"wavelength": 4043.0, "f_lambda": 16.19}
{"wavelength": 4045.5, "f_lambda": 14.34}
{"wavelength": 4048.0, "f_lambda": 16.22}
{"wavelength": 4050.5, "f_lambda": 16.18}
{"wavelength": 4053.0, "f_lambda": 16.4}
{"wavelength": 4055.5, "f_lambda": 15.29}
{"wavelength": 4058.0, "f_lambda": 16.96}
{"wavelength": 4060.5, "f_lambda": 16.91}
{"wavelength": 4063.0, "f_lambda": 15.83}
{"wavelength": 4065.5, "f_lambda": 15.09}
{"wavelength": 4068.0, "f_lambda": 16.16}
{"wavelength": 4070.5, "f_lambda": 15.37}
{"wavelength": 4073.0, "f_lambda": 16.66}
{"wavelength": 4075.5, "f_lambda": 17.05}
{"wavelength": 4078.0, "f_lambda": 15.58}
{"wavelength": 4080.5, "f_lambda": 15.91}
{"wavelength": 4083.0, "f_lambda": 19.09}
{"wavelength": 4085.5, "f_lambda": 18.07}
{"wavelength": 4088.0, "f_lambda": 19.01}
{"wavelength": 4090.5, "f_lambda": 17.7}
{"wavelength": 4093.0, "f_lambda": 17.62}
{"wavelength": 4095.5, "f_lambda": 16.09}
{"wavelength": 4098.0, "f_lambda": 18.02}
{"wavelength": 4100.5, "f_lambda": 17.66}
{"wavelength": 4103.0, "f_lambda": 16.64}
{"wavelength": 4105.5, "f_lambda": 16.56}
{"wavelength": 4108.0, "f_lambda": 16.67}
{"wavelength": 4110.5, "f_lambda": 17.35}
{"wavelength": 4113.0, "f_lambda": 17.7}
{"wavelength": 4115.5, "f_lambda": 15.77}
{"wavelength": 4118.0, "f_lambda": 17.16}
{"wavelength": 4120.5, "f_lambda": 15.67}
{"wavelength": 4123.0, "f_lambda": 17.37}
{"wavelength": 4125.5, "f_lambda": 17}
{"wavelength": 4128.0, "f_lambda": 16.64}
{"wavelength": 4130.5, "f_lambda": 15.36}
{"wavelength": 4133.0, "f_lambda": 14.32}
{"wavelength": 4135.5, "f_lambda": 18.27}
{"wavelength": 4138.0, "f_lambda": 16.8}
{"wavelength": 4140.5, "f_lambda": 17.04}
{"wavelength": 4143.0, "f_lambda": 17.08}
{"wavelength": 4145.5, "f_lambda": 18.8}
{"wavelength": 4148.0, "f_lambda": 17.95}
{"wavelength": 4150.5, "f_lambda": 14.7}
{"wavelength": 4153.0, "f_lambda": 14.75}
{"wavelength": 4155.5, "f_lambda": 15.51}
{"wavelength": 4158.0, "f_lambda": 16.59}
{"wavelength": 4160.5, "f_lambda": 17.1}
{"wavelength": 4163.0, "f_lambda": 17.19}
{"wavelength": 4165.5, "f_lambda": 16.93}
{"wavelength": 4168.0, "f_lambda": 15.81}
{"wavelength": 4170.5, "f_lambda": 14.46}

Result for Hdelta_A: -2.3 AA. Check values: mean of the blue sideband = 16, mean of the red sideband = 16.5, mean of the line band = 17.2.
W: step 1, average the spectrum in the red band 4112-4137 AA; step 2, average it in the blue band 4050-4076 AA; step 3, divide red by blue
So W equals 1.0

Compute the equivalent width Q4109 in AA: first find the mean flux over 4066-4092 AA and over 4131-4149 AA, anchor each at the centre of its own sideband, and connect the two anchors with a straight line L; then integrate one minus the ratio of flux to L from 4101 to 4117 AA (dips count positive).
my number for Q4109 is 0.2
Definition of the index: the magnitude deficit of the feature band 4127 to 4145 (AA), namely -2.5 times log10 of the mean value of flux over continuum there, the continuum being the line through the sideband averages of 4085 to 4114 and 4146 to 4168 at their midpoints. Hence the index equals 0.01 mag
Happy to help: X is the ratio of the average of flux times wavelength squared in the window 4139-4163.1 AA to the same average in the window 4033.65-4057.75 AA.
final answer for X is 1.1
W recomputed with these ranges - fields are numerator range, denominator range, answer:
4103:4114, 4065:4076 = 1.06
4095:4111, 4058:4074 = 1.06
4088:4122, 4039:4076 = 1.06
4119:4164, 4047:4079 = 1.03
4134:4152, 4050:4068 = 1.07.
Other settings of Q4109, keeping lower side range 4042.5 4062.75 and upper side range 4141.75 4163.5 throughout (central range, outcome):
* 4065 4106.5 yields -1.9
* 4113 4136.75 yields 0.0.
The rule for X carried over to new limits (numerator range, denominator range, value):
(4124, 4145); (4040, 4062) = 1.08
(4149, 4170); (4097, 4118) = 0.97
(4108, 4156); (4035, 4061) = 1.10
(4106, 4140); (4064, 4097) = 1.01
